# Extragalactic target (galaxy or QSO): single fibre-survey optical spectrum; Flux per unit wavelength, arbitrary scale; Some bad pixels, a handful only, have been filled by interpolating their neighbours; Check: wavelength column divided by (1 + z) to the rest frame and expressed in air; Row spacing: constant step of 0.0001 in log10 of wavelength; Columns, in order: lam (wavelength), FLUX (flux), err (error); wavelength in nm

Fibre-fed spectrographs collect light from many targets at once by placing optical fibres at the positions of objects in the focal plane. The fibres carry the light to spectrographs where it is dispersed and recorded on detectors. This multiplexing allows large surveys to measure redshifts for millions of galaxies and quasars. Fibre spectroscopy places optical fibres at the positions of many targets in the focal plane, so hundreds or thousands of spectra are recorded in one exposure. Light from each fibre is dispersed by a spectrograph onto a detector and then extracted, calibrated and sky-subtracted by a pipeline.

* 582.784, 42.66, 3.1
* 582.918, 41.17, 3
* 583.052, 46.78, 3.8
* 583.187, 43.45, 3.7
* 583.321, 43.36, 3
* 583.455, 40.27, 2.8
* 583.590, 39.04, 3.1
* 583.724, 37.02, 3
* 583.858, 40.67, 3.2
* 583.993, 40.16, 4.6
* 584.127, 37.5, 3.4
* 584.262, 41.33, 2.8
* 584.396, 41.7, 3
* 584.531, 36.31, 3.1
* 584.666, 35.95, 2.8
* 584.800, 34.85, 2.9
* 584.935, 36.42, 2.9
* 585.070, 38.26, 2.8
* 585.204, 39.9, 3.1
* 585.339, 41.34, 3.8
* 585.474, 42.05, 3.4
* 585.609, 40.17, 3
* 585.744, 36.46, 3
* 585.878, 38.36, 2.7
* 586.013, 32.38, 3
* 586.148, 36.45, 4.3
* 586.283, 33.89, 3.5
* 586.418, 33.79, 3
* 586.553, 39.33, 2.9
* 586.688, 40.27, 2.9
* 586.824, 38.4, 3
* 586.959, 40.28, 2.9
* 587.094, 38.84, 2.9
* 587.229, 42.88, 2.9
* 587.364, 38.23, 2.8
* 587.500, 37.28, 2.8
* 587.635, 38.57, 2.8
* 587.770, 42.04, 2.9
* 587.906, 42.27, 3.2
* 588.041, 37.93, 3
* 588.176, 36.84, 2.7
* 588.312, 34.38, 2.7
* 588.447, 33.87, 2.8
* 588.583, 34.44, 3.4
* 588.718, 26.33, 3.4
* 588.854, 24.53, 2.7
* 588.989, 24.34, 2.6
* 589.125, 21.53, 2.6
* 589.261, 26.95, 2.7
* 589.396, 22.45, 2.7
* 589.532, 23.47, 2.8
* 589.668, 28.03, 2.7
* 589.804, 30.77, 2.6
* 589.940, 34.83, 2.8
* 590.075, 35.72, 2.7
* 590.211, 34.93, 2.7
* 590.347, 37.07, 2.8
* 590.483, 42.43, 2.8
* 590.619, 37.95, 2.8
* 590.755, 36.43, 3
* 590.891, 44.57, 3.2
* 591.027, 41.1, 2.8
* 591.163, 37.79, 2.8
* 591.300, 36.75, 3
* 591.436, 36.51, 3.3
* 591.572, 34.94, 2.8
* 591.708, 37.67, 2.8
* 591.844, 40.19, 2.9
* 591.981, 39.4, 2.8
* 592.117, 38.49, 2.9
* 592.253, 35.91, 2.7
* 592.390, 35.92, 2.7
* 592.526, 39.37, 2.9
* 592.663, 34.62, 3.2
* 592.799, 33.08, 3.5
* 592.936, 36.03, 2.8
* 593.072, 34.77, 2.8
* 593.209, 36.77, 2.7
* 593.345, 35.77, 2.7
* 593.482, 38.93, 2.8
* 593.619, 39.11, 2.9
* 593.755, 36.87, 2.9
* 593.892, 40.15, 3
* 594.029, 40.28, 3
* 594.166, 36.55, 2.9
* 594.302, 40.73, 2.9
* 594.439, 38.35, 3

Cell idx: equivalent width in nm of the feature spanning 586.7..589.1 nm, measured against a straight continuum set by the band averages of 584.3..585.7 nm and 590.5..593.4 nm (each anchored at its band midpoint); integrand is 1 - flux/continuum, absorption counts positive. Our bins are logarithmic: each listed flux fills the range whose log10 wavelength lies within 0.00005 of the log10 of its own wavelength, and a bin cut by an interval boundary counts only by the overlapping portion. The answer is 0.15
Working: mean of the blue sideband 38.7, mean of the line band 35.8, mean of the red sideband 37.4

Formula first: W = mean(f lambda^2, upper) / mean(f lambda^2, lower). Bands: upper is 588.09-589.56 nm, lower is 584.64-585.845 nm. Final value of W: 0.7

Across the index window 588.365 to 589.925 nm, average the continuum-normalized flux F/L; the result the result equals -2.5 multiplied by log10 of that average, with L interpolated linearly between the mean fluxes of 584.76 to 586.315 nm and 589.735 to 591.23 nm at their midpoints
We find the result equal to 0.35 mag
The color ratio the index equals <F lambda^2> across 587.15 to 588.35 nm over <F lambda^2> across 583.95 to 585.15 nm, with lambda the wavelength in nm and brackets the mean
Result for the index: 1.04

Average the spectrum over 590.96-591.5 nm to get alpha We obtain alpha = 38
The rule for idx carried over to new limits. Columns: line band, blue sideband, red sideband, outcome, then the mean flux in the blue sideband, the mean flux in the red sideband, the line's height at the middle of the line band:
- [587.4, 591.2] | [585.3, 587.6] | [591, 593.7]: 0.38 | 38.2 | 37.1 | 37.7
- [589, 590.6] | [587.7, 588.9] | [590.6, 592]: 0.26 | 34.9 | 38.5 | 36.7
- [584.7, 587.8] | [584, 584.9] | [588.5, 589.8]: -0.46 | 38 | 26.1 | 33.5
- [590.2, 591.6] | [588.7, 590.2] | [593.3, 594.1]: -0.32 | 27.5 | 38.6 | 31.3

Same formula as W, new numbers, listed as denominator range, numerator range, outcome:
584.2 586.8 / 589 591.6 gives 0.90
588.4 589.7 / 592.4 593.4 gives 1.37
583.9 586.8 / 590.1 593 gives 1.01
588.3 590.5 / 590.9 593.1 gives 1.25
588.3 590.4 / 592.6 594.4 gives 1.28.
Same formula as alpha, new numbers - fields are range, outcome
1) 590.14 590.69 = 38.1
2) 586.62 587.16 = 39.4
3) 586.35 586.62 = 36.6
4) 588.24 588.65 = 34.2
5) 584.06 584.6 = 39.2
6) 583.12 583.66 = 41.5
